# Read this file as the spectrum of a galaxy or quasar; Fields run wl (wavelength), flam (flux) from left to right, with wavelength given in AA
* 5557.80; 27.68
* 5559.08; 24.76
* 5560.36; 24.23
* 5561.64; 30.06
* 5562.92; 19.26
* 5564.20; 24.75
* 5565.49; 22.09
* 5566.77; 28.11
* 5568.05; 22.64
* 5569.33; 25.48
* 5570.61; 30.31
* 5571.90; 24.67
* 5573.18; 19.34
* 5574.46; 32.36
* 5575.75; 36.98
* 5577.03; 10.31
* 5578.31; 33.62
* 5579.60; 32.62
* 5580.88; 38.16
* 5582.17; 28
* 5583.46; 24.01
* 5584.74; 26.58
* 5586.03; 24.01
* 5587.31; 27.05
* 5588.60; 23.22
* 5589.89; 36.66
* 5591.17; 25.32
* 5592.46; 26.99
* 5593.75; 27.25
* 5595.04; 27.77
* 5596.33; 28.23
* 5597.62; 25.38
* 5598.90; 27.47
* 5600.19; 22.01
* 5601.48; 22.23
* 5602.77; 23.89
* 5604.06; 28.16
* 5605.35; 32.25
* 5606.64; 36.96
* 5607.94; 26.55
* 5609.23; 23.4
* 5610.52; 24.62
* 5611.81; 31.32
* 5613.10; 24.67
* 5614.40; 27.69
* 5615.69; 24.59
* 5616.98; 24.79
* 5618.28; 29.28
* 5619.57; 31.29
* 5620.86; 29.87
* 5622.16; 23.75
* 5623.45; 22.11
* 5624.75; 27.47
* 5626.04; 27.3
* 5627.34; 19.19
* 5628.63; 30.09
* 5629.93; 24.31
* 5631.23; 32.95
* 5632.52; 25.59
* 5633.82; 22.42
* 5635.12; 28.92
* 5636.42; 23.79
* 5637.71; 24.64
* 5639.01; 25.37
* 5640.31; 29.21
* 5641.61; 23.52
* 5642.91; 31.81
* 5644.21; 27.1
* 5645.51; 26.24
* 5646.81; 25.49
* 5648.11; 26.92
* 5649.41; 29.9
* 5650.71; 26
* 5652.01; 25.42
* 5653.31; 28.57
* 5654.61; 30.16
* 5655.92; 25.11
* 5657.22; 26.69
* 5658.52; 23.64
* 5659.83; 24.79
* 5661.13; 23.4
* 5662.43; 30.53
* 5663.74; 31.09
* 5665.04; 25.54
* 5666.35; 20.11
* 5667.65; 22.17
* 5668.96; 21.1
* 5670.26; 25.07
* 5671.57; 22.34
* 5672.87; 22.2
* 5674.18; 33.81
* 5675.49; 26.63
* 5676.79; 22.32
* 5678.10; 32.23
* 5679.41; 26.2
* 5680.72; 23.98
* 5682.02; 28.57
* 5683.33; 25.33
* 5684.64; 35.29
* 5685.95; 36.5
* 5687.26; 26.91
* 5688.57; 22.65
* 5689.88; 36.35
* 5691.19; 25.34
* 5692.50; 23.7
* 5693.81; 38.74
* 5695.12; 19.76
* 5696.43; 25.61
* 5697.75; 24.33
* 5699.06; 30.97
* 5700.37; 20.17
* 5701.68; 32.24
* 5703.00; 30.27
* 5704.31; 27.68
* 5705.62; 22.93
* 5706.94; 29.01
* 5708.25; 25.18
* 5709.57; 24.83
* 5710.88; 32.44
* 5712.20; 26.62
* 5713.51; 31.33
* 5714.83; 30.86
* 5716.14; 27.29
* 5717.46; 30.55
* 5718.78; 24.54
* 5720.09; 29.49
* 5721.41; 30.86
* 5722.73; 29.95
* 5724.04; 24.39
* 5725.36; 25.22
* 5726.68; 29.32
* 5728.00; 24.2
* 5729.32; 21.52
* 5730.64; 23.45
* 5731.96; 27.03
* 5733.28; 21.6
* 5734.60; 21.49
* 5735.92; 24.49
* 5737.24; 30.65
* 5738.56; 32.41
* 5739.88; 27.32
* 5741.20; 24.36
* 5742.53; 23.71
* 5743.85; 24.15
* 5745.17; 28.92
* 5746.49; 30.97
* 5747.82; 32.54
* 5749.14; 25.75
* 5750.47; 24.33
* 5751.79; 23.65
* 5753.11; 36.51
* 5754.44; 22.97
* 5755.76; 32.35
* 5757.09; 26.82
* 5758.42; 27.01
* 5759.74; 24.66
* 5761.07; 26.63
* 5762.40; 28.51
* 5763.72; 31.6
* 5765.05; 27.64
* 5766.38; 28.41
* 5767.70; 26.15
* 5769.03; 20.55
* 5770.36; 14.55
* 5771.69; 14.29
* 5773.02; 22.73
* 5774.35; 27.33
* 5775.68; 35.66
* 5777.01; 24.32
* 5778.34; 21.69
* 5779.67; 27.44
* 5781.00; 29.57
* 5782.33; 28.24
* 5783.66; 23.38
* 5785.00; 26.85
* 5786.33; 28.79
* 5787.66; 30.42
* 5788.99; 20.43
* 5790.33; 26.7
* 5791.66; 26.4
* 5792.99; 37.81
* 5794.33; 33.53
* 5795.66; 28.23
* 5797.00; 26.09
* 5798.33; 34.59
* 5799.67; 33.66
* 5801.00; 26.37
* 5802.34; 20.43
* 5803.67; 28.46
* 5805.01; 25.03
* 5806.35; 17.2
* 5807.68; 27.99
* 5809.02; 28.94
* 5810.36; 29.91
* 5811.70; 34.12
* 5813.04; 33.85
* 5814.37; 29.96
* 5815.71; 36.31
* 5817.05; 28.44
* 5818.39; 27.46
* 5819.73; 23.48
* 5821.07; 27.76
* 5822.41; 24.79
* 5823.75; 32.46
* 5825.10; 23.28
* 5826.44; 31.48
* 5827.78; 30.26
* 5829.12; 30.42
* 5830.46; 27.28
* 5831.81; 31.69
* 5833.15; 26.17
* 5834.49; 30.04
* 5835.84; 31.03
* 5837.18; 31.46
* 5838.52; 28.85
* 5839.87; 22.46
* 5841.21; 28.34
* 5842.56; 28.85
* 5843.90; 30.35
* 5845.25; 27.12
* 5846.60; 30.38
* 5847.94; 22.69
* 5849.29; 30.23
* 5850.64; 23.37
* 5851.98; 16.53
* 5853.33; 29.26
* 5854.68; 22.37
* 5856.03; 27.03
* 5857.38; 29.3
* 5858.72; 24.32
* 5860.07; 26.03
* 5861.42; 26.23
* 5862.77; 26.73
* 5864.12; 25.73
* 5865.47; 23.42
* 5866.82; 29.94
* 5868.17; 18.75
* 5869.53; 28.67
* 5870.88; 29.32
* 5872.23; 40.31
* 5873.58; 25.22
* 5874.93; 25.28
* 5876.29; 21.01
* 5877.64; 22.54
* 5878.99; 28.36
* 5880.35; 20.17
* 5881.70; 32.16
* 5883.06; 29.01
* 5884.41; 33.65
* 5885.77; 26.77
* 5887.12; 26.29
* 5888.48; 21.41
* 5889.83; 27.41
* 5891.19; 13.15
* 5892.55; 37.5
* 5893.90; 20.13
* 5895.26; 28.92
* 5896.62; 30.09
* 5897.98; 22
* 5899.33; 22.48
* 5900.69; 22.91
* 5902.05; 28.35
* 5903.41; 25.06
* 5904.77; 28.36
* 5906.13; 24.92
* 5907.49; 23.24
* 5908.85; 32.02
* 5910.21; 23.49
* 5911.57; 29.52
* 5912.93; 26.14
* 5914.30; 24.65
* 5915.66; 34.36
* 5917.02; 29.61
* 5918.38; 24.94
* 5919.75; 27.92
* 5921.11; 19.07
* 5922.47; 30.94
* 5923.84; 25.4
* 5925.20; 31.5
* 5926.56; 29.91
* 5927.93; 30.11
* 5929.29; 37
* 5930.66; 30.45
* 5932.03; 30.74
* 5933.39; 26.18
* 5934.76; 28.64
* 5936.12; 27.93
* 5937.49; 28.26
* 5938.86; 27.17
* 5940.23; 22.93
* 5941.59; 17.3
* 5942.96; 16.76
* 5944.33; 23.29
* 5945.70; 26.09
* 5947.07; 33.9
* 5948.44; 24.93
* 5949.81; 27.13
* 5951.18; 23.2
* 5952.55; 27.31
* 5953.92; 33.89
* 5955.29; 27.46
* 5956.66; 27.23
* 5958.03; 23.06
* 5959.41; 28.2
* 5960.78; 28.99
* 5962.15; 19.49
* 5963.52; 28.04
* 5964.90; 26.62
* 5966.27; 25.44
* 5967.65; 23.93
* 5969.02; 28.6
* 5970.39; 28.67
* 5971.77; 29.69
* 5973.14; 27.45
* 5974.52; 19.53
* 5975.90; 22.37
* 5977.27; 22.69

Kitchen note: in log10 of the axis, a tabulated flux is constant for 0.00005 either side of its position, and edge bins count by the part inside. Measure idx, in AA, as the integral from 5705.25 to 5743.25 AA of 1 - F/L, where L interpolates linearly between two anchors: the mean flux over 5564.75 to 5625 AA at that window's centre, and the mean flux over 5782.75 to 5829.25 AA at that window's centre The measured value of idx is 1.4 AA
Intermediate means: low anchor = 27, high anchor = 28.4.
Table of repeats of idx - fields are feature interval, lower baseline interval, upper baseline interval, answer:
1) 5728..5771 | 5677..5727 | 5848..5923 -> 2.0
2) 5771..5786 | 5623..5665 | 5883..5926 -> 0.5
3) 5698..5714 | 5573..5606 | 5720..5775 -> -0.7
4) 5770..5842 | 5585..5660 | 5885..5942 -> -2.7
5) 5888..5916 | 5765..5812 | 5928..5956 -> 1.1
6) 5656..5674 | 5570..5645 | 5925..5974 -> 1.5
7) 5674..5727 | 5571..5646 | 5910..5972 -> -1.9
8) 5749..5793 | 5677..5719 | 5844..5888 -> 1.7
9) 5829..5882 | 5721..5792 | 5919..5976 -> -0.7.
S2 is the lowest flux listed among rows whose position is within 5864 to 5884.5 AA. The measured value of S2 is 18.75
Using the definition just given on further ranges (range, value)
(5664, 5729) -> 19.76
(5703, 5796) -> 14.29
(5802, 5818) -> 17.2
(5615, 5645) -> 19.19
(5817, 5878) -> 16.53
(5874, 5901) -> 13.15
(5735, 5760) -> 22.97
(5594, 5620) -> 22.01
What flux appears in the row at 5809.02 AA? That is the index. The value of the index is 28.94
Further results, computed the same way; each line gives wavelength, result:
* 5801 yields 26.37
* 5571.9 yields 24.67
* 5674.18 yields 33.81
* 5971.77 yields 29.69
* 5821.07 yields 27.76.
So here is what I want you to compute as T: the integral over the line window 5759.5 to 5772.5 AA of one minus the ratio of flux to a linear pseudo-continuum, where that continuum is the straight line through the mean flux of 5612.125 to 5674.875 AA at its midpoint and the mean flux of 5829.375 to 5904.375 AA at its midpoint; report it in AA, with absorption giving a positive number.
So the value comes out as 1.1 AA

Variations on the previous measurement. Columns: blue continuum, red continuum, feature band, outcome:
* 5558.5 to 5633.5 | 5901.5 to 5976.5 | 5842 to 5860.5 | 0.4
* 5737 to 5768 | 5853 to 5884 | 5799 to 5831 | -1.4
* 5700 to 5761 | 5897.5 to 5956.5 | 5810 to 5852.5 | -2.3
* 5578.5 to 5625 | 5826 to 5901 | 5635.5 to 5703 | 1.1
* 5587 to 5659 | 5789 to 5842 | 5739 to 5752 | 0.6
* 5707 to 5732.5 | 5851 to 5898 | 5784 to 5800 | -1.5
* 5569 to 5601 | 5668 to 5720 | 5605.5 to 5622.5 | -0.3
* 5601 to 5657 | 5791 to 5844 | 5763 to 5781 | 2.2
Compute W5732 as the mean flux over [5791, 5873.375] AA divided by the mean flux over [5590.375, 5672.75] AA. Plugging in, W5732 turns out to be 1.06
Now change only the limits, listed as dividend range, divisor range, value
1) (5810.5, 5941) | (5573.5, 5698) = 1.02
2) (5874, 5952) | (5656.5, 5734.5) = 0.99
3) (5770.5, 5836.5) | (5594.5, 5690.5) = 1.04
